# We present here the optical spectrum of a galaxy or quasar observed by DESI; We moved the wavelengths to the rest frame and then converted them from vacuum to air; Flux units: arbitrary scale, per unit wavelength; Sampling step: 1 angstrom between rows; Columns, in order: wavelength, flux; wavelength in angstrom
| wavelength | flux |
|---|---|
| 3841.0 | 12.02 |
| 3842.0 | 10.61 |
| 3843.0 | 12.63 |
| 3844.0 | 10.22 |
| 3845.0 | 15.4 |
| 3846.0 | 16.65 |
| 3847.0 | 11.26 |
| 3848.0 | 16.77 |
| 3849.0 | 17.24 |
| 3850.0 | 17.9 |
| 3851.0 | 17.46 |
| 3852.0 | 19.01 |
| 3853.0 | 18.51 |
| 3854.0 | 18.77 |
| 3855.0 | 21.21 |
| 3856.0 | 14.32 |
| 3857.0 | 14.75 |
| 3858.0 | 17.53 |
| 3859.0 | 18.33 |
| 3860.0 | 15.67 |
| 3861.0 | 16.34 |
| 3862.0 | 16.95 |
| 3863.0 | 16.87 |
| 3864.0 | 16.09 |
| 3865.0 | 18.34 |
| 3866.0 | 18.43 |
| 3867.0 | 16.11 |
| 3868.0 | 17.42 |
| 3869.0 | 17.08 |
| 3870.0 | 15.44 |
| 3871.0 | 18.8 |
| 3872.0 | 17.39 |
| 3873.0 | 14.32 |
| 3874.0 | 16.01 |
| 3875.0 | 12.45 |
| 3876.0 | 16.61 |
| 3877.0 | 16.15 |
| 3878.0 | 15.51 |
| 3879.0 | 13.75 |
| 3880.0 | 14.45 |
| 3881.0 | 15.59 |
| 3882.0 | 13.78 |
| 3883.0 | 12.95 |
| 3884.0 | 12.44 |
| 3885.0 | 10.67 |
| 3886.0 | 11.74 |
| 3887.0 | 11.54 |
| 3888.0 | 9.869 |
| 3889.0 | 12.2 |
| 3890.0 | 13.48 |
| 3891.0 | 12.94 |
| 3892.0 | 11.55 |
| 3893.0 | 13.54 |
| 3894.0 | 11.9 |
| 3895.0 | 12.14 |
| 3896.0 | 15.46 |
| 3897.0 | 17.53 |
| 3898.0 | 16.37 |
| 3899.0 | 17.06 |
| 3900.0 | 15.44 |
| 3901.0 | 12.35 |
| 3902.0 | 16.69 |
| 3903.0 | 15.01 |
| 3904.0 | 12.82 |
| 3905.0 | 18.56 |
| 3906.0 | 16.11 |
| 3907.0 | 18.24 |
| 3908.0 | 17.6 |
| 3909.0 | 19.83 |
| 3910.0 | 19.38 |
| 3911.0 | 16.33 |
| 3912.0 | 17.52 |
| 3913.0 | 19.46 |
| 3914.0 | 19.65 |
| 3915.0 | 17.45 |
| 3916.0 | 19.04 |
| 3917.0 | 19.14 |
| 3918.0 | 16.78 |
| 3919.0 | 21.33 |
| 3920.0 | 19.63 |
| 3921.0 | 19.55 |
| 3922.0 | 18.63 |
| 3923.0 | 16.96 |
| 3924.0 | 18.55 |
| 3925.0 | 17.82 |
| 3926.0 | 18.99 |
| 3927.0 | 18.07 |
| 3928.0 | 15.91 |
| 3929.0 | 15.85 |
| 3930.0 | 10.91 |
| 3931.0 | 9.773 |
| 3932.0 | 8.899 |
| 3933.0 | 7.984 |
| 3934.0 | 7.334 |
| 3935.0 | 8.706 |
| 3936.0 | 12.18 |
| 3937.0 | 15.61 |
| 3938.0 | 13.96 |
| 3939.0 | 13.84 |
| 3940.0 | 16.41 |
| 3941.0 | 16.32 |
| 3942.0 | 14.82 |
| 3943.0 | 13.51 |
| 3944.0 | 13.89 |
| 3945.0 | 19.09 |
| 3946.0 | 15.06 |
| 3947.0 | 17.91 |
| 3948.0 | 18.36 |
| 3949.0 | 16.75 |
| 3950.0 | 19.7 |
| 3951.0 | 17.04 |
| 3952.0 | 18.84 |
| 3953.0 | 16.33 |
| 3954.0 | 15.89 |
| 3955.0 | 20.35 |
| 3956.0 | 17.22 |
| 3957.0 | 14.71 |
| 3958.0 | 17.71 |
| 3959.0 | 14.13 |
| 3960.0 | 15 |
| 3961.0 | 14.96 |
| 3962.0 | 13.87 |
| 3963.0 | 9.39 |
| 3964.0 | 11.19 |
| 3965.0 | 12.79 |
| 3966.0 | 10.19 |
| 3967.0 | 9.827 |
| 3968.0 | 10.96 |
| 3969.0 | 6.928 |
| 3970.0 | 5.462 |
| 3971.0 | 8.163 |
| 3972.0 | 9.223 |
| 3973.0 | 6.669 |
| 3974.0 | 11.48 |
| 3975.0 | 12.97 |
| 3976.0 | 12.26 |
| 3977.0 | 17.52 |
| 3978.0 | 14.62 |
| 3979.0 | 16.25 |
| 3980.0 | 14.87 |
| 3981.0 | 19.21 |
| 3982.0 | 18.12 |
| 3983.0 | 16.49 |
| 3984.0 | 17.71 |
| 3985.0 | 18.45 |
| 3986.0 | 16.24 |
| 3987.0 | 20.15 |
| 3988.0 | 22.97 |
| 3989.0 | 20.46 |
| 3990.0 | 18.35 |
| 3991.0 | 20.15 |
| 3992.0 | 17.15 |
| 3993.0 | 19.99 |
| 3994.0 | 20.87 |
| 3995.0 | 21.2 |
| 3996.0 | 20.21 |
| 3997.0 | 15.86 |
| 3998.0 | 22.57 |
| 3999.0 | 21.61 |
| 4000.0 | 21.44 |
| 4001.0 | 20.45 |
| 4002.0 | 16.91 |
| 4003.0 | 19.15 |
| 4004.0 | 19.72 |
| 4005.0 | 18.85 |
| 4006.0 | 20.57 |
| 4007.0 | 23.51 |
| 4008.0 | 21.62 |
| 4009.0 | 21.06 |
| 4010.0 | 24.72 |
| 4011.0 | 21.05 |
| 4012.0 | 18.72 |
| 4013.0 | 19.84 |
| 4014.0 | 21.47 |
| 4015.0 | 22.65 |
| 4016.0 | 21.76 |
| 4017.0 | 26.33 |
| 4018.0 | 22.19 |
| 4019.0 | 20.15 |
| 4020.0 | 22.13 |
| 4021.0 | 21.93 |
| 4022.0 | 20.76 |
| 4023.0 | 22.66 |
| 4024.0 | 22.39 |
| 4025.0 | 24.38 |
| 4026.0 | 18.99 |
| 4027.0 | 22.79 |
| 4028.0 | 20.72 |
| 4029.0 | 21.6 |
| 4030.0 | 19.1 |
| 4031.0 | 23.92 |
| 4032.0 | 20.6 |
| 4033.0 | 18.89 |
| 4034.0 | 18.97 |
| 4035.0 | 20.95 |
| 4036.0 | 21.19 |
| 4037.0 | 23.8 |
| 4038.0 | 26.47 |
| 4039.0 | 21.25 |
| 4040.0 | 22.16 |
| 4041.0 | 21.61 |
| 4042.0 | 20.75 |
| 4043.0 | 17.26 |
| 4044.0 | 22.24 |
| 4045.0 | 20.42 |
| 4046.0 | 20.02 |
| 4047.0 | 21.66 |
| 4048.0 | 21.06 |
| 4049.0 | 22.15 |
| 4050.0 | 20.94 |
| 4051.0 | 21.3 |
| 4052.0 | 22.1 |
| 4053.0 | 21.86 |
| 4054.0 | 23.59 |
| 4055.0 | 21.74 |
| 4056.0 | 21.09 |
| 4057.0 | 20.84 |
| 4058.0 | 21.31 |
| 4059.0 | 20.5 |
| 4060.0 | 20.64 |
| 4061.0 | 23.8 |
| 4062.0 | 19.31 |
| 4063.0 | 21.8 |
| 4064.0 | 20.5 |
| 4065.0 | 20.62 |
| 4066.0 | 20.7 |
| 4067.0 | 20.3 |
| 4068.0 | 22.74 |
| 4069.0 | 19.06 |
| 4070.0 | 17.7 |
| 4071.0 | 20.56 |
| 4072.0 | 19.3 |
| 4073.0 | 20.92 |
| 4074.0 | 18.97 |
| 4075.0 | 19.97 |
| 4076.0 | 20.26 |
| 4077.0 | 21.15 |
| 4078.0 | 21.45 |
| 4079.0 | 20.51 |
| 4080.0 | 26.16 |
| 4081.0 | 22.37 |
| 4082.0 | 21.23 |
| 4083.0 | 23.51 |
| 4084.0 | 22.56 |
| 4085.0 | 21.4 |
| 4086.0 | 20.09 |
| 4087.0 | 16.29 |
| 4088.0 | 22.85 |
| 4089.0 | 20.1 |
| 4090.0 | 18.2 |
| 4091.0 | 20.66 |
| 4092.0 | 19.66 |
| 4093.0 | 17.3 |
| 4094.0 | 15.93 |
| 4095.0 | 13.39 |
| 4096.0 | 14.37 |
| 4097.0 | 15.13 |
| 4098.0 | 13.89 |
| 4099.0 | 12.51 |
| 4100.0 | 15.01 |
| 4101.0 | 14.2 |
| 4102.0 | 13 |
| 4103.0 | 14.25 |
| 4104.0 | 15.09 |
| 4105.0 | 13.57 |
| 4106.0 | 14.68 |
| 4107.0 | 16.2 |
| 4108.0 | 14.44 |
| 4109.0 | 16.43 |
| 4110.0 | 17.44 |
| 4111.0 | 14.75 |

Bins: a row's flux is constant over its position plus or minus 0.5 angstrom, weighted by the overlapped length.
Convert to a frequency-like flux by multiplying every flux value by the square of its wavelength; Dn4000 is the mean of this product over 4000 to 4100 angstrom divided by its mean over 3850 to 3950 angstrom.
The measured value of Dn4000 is 1.42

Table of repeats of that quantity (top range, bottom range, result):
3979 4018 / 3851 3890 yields 1.37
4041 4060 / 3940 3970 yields 1.50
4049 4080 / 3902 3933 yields 1.33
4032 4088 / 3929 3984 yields 1.61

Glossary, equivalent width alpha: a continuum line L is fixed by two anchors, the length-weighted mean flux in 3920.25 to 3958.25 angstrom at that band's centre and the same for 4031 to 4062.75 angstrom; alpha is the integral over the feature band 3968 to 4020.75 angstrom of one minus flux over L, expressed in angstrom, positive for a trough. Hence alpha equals 1.3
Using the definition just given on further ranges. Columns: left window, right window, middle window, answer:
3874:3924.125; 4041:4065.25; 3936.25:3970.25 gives 5.5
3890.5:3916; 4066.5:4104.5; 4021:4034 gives -2.5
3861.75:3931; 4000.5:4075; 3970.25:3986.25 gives 4.0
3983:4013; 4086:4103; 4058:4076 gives -3.1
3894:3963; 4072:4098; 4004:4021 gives -3.4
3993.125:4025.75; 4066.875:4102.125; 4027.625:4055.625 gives -1.6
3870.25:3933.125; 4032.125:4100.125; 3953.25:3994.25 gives 6.5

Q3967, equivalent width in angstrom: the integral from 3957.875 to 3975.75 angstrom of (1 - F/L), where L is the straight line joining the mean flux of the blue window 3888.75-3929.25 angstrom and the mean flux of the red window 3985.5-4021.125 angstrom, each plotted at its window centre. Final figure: 7.5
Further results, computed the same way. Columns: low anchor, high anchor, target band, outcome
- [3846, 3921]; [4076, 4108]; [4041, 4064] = -4.7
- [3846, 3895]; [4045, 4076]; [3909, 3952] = 2.4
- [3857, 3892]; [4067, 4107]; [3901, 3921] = -2.8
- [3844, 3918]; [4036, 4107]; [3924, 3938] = 3.1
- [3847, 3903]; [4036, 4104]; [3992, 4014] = -2.4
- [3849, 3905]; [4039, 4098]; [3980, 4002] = -1.2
